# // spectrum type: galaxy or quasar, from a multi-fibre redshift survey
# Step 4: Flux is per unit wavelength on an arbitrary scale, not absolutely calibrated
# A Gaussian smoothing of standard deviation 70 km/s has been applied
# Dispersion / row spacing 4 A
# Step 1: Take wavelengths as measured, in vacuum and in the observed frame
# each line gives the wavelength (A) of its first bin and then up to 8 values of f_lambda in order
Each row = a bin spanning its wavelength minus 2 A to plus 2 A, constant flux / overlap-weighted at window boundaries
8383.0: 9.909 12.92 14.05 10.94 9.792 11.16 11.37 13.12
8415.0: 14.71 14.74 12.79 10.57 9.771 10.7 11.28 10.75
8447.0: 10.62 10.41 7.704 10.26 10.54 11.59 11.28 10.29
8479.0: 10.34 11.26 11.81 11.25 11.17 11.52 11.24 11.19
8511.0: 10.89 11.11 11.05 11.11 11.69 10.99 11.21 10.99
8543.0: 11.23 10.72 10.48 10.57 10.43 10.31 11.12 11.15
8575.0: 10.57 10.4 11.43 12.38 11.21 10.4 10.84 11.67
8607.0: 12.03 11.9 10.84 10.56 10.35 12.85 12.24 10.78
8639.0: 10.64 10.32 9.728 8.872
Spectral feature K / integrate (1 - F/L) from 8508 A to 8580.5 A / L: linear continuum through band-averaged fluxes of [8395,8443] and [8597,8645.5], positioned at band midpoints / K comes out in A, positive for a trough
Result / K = 3.4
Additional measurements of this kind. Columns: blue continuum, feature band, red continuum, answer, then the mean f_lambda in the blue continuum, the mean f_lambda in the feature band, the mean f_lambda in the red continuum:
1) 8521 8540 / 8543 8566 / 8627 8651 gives 1.07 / 11.2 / 10.6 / 10.8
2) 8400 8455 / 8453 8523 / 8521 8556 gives 2.33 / 11.5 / 10.9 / 11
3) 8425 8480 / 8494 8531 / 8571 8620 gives -1.55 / 10.4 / 11.2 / 11.2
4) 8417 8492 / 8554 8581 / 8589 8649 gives 0.96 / 10.9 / 10.7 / 11.1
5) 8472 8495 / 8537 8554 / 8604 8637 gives 0.57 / 11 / 10.8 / 11.5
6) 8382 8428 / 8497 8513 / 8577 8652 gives 0.65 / 12.3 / 11.2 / 11.1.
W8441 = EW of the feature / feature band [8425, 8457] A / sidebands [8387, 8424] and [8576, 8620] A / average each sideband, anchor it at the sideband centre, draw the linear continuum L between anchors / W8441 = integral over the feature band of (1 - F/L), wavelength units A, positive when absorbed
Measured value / 5.4 A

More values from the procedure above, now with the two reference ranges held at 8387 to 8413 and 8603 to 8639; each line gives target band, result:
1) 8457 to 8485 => 2.16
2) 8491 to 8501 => 0.28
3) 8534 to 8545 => 0.41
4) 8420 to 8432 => 0.33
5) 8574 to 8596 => 0.69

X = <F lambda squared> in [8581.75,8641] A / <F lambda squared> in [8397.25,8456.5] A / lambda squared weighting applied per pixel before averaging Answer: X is 1.0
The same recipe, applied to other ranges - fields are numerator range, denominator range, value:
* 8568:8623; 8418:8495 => 1.06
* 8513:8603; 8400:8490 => 1.01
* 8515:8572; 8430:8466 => 1.09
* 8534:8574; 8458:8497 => 1.00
